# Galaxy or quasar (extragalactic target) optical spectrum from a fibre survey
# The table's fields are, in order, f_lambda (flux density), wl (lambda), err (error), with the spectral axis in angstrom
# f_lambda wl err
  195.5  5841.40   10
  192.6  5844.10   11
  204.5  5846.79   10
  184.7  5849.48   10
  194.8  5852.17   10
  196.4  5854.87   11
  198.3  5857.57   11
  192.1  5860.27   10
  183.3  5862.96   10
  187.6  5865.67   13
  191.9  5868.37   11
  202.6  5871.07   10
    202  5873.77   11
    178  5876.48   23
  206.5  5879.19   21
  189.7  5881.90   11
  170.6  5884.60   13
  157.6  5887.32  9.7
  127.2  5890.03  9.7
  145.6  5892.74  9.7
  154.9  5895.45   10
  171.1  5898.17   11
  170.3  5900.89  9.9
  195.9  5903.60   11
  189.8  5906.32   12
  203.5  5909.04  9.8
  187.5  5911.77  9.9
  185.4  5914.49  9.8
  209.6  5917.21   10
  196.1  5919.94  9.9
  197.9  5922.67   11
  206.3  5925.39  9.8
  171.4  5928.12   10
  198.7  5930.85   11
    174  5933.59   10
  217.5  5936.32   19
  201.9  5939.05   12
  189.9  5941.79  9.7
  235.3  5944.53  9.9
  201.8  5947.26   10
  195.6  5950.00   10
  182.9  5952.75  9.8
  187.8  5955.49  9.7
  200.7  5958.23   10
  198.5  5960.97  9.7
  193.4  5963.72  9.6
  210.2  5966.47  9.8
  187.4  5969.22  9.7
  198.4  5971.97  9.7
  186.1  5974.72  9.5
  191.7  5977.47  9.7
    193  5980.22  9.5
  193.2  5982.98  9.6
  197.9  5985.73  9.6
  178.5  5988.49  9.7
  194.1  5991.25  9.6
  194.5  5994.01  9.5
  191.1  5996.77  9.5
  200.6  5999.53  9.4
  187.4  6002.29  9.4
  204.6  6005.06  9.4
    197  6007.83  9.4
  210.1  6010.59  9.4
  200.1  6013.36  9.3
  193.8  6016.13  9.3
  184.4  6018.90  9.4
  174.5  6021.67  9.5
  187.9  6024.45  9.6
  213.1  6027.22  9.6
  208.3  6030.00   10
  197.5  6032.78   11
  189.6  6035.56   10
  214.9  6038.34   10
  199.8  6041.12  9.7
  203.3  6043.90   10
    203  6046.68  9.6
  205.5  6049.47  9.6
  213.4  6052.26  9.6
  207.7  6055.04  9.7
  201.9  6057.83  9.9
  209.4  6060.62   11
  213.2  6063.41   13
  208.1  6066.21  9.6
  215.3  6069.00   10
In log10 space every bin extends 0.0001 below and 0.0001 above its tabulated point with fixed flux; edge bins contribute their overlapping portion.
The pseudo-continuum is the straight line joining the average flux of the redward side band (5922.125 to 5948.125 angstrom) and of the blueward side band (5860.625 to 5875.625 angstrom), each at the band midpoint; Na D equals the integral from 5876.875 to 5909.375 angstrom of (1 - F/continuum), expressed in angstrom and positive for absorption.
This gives 3.77 angstrom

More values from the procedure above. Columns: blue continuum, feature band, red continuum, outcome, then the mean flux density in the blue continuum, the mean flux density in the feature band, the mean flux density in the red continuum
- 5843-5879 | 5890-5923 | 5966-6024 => 2.1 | 193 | 181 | 193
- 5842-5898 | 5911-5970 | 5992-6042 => -2.3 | 183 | 197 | 197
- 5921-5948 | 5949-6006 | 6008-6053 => 1.7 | 199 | 194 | 200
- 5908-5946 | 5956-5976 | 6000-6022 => 0.1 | 198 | 196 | 195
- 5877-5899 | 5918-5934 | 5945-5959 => -0.8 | 166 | 192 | 196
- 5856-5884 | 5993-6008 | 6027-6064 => 0.5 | 193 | 196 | 205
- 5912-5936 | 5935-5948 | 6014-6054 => -1.0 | 193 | 210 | 199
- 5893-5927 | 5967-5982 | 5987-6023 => -0.1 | 188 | 192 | 193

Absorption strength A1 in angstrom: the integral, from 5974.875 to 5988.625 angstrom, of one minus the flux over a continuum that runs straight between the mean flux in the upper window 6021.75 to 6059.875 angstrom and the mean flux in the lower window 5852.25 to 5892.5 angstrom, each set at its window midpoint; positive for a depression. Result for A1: 0.3 angstrom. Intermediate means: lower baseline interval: 184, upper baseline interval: 203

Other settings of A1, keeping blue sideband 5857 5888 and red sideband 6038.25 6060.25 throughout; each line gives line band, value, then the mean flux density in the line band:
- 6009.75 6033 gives 0.79 angstrom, 196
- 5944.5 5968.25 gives -0.20 angstrom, 198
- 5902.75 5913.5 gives -0.09 angstrom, 194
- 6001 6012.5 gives 0.11 angstrom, 200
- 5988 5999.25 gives 0.50 angstrom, 192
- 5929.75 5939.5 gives -0.14 angstrom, 198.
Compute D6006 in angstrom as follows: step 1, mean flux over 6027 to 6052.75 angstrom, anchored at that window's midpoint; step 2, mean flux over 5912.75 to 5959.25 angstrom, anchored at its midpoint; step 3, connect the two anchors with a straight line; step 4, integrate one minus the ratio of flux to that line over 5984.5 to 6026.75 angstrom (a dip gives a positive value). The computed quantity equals 1.7 angstrom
